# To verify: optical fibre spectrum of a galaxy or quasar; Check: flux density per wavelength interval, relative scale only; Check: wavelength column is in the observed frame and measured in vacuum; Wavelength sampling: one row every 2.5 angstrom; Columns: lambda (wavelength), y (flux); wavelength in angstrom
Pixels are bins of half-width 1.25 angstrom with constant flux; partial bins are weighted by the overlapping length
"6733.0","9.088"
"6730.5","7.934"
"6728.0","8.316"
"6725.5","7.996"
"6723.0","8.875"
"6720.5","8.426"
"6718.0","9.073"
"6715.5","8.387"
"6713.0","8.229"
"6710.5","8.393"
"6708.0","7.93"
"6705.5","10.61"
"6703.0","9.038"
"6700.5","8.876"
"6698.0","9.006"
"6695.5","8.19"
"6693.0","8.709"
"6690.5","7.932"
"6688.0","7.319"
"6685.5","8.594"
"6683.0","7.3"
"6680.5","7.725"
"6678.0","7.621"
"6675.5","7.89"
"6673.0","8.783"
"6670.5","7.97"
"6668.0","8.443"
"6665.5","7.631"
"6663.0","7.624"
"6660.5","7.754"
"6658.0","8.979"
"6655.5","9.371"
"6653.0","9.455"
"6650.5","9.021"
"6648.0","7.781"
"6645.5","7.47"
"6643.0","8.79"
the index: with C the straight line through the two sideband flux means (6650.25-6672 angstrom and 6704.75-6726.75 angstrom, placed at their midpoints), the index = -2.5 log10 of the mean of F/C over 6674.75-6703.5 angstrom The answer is 0.05 mag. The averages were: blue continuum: 8.45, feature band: 8.17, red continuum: 8.61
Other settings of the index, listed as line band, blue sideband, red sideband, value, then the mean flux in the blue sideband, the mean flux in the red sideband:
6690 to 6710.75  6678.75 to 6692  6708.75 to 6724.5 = -0.08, 7.79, 8.53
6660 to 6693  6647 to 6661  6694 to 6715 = 0.11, 8.8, 8.77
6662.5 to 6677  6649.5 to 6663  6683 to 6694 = 0.05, 8.79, 8.03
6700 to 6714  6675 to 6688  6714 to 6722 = -0.06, 7.77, 8.62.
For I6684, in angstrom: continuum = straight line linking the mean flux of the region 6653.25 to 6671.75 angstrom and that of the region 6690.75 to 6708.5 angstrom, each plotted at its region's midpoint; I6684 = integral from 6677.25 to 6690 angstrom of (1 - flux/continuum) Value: 1.4 angstrom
